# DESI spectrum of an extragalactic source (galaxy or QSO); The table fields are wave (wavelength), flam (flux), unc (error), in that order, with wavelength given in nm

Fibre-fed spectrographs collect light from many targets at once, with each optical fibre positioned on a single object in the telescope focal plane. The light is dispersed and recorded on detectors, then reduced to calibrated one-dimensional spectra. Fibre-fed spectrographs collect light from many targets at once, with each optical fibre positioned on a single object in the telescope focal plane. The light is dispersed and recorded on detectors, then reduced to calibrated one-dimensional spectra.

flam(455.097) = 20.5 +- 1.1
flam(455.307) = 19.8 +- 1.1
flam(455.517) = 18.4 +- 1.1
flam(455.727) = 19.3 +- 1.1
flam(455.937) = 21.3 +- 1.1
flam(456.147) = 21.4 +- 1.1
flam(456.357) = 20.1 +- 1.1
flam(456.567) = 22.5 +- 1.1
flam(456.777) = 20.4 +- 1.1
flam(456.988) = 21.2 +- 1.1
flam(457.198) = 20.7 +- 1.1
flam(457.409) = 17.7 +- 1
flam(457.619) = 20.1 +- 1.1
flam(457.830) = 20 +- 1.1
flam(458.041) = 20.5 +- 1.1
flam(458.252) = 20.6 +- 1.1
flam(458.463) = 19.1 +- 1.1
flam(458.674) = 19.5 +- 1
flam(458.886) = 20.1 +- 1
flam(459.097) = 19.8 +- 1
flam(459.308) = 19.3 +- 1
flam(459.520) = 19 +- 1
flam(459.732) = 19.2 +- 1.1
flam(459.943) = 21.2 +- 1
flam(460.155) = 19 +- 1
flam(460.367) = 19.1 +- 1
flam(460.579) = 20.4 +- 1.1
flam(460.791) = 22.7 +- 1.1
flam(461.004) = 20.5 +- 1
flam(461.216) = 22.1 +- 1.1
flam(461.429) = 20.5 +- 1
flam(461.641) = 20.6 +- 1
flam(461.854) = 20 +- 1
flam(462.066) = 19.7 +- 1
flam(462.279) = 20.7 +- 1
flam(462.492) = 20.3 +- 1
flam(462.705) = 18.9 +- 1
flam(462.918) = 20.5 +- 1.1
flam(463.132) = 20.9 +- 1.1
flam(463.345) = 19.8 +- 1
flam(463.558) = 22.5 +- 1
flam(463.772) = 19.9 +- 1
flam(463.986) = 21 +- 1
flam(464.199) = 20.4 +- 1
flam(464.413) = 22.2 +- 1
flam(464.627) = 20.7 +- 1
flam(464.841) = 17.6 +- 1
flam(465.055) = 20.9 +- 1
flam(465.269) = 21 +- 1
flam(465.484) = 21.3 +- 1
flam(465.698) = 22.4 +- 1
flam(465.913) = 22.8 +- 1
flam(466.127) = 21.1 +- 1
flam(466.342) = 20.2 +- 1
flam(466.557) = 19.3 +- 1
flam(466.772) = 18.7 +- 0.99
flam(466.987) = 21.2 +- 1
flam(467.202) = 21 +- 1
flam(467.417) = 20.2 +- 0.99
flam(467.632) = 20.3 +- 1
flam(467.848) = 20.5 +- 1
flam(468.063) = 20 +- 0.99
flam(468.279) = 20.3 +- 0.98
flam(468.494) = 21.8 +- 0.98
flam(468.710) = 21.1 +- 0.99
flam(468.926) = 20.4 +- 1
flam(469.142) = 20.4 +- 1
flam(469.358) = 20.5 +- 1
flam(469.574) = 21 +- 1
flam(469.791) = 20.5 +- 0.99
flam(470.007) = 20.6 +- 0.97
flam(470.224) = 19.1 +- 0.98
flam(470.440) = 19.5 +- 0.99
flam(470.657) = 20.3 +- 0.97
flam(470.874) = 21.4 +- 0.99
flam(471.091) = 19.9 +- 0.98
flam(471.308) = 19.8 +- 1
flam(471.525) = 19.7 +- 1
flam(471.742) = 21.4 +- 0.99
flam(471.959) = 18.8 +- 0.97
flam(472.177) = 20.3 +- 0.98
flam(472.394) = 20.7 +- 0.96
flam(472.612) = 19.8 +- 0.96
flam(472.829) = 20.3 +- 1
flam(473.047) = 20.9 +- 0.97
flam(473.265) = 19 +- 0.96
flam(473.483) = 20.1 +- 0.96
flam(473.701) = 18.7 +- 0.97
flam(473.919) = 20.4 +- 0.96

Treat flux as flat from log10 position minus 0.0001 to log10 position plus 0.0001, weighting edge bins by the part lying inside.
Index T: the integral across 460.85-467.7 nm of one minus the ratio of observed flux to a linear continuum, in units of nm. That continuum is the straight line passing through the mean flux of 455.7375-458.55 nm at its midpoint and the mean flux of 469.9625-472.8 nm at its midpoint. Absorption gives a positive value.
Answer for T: -0.124 nm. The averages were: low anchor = 20.4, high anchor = 20.1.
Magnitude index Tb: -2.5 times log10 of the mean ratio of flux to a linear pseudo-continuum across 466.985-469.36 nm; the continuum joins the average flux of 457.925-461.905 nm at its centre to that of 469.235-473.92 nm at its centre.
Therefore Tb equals -0.03 mag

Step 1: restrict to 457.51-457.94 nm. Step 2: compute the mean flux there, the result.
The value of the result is 20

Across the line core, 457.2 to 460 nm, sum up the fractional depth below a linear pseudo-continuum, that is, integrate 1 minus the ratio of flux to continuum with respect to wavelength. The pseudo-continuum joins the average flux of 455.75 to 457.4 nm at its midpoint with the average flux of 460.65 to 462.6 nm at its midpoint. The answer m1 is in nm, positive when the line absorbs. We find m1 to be 0.146 nm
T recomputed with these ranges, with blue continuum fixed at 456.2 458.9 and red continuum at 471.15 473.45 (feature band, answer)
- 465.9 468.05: -0.03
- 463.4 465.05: -0.04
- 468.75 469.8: -0.03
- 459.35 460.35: 0.03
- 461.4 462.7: 0.00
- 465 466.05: -0.08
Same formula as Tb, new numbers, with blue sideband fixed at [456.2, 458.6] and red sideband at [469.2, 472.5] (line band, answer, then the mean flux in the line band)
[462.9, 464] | -0.03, 20.8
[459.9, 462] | -0.02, 20.6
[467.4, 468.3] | 0.00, 20.3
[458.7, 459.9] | 0.04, 19.6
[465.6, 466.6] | -0.05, 21.3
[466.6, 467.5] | 0.00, 20.2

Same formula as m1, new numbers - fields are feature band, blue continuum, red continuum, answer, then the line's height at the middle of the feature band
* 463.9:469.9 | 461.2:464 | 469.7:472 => -0.11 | 20.3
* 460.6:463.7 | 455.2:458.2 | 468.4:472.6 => -0.06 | 20.3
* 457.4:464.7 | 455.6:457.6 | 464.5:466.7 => 0.11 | 20.6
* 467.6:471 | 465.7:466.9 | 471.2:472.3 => -0.03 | 20.3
